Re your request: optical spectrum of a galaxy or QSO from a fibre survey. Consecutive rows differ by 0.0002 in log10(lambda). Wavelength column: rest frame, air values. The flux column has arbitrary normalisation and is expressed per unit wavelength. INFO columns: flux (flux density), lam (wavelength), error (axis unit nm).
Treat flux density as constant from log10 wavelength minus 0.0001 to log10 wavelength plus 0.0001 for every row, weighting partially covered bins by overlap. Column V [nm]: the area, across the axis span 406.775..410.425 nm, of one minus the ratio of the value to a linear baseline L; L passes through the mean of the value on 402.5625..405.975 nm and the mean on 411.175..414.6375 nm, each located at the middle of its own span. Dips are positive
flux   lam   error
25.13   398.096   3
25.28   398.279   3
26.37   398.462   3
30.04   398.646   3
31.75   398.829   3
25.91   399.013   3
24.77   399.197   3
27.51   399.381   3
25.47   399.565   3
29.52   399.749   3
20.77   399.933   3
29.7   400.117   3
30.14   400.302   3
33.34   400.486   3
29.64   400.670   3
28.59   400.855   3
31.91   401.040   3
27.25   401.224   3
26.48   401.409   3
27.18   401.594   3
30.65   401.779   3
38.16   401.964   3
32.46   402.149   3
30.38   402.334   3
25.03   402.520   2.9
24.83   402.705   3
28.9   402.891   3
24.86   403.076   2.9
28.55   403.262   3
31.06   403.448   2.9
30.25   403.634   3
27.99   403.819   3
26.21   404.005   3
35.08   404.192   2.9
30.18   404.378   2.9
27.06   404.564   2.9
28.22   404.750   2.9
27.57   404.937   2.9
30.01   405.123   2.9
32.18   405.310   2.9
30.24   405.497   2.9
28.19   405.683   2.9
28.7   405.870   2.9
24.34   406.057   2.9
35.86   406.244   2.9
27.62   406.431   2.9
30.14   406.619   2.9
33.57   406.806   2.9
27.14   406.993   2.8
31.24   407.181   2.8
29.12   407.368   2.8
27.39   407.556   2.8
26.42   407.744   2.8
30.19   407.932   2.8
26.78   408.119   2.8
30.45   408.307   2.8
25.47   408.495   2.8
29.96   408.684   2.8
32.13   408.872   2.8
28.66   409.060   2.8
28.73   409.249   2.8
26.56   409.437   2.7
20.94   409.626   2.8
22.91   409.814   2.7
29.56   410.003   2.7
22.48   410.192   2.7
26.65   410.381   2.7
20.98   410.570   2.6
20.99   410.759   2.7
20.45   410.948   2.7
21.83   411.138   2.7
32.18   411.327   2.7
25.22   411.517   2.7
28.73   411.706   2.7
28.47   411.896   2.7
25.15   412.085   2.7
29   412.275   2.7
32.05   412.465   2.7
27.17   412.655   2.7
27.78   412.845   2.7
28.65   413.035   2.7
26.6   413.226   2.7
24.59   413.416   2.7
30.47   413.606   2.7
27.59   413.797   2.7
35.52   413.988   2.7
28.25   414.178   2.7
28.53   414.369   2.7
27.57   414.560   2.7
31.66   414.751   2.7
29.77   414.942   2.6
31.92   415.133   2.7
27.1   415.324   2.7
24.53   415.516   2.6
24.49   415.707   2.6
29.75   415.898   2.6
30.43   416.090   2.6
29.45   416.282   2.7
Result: 0.114 nm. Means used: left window 28.8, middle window 27.7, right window 28.4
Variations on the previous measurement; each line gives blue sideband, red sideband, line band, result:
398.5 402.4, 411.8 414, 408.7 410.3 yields 0.10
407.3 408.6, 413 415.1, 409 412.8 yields 0.34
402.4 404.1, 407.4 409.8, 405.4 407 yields -0.12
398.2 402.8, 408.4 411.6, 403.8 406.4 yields -0.22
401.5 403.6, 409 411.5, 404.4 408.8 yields -0.35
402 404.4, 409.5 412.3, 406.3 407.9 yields -0.14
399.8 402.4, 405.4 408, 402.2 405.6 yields 0.08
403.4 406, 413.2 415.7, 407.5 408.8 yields 0.04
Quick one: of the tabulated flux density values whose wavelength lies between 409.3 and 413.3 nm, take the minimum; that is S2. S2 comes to 20.45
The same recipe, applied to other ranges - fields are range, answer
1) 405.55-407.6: 24.34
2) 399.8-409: 20.77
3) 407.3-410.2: 20.94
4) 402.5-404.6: 24.83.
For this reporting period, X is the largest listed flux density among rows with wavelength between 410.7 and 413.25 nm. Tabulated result 32.18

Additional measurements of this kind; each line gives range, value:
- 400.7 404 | 38.16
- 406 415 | 35.86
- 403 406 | 35.08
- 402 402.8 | 32.46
